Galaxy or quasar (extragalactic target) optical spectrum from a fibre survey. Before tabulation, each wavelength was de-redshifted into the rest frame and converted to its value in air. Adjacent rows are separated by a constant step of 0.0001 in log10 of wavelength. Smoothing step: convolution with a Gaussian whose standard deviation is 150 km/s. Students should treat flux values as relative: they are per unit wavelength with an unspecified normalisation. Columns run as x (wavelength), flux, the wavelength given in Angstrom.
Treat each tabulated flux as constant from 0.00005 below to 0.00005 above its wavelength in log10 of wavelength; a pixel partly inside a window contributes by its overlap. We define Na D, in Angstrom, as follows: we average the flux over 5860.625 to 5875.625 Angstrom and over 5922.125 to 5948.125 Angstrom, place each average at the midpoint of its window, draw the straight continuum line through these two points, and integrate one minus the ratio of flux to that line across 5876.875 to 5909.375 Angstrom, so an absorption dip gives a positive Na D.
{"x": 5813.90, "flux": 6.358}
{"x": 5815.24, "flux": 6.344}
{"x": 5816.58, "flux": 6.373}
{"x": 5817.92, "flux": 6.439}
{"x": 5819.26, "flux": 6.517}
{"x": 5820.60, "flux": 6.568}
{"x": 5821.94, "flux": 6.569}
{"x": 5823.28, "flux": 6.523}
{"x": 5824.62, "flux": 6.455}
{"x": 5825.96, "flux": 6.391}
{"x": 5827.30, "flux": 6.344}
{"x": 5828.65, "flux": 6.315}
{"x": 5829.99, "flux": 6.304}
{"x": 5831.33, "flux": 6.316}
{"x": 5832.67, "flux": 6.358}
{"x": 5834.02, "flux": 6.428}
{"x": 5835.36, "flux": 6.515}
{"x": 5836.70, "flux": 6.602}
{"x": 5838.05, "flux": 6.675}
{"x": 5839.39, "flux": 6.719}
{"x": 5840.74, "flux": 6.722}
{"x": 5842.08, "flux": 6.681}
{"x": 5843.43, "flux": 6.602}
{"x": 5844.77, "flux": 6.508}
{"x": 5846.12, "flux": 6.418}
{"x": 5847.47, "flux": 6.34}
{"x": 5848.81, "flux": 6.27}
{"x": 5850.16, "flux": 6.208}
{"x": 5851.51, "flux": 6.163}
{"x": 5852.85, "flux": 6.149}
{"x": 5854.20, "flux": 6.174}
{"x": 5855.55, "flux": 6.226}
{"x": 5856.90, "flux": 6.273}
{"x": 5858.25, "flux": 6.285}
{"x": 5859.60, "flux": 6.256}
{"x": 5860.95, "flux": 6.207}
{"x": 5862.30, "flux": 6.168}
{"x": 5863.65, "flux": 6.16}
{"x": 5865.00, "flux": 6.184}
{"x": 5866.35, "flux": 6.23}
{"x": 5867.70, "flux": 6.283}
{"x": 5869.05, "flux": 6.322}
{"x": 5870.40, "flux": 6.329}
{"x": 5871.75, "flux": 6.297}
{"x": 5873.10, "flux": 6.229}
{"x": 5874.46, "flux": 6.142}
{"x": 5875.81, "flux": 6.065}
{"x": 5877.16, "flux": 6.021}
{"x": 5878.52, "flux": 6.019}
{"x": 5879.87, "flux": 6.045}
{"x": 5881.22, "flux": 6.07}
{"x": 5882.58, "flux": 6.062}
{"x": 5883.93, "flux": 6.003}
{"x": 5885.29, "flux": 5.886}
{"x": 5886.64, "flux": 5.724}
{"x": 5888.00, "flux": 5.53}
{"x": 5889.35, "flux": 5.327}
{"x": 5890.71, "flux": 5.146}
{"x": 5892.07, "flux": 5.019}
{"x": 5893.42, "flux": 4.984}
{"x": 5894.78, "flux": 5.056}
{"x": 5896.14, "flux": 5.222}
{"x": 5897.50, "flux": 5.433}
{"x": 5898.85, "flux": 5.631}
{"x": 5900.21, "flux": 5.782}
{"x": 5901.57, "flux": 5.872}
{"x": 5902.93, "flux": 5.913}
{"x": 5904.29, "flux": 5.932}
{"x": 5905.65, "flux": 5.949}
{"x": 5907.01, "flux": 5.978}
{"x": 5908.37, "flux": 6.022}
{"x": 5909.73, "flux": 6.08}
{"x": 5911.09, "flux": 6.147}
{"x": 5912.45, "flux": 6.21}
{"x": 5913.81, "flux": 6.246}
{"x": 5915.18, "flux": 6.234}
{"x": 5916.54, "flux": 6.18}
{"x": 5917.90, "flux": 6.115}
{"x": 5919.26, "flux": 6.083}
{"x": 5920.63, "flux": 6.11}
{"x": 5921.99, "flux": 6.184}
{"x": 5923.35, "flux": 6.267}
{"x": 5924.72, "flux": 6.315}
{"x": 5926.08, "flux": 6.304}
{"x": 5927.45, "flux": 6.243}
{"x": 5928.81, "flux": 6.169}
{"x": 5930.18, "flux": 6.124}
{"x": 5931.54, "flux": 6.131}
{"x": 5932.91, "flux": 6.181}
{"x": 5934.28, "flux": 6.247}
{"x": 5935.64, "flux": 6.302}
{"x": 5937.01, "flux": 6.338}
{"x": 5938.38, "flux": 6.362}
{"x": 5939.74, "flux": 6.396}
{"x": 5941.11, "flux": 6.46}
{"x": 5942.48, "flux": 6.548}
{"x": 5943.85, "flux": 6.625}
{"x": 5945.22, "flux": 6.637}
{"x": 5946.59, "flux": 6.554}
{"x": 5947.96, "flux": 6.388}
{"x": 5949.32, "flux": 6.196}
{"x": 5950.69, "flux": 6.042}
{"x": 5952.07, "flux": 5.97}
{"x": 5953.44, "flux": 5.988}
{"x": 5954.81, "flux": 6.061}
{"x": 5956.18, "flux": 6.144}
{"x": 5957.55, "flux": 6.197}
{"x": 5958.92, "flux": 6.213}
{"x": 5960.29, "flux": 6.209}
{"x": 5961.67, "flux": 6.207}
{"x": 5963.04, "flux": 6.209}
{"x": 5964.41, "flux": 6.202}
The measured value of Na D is 3.0 Angstrom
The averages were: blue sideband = 6.23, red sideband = 6.34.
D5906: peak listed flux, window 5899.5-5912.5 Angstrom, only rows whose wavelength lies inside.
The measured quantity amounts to 6.21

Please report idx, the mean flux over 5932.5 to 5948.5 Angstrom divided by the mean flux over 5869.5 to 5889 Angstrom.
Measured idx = 1.1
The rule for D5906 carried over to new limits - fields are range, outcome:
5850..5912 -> 6.329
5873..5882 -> 6.229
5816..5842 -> 6.722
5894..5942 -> 6.46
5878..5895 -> 6.07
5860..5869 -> 6.283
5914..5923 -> 6.234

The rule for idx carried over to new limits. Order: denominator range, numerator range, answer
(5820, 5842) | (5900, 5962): 0.95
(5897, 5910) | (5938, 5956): 1.08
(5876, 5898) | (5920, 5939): 1.11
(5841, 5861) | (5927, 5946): 1.00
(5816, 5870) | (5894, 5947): 0.96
